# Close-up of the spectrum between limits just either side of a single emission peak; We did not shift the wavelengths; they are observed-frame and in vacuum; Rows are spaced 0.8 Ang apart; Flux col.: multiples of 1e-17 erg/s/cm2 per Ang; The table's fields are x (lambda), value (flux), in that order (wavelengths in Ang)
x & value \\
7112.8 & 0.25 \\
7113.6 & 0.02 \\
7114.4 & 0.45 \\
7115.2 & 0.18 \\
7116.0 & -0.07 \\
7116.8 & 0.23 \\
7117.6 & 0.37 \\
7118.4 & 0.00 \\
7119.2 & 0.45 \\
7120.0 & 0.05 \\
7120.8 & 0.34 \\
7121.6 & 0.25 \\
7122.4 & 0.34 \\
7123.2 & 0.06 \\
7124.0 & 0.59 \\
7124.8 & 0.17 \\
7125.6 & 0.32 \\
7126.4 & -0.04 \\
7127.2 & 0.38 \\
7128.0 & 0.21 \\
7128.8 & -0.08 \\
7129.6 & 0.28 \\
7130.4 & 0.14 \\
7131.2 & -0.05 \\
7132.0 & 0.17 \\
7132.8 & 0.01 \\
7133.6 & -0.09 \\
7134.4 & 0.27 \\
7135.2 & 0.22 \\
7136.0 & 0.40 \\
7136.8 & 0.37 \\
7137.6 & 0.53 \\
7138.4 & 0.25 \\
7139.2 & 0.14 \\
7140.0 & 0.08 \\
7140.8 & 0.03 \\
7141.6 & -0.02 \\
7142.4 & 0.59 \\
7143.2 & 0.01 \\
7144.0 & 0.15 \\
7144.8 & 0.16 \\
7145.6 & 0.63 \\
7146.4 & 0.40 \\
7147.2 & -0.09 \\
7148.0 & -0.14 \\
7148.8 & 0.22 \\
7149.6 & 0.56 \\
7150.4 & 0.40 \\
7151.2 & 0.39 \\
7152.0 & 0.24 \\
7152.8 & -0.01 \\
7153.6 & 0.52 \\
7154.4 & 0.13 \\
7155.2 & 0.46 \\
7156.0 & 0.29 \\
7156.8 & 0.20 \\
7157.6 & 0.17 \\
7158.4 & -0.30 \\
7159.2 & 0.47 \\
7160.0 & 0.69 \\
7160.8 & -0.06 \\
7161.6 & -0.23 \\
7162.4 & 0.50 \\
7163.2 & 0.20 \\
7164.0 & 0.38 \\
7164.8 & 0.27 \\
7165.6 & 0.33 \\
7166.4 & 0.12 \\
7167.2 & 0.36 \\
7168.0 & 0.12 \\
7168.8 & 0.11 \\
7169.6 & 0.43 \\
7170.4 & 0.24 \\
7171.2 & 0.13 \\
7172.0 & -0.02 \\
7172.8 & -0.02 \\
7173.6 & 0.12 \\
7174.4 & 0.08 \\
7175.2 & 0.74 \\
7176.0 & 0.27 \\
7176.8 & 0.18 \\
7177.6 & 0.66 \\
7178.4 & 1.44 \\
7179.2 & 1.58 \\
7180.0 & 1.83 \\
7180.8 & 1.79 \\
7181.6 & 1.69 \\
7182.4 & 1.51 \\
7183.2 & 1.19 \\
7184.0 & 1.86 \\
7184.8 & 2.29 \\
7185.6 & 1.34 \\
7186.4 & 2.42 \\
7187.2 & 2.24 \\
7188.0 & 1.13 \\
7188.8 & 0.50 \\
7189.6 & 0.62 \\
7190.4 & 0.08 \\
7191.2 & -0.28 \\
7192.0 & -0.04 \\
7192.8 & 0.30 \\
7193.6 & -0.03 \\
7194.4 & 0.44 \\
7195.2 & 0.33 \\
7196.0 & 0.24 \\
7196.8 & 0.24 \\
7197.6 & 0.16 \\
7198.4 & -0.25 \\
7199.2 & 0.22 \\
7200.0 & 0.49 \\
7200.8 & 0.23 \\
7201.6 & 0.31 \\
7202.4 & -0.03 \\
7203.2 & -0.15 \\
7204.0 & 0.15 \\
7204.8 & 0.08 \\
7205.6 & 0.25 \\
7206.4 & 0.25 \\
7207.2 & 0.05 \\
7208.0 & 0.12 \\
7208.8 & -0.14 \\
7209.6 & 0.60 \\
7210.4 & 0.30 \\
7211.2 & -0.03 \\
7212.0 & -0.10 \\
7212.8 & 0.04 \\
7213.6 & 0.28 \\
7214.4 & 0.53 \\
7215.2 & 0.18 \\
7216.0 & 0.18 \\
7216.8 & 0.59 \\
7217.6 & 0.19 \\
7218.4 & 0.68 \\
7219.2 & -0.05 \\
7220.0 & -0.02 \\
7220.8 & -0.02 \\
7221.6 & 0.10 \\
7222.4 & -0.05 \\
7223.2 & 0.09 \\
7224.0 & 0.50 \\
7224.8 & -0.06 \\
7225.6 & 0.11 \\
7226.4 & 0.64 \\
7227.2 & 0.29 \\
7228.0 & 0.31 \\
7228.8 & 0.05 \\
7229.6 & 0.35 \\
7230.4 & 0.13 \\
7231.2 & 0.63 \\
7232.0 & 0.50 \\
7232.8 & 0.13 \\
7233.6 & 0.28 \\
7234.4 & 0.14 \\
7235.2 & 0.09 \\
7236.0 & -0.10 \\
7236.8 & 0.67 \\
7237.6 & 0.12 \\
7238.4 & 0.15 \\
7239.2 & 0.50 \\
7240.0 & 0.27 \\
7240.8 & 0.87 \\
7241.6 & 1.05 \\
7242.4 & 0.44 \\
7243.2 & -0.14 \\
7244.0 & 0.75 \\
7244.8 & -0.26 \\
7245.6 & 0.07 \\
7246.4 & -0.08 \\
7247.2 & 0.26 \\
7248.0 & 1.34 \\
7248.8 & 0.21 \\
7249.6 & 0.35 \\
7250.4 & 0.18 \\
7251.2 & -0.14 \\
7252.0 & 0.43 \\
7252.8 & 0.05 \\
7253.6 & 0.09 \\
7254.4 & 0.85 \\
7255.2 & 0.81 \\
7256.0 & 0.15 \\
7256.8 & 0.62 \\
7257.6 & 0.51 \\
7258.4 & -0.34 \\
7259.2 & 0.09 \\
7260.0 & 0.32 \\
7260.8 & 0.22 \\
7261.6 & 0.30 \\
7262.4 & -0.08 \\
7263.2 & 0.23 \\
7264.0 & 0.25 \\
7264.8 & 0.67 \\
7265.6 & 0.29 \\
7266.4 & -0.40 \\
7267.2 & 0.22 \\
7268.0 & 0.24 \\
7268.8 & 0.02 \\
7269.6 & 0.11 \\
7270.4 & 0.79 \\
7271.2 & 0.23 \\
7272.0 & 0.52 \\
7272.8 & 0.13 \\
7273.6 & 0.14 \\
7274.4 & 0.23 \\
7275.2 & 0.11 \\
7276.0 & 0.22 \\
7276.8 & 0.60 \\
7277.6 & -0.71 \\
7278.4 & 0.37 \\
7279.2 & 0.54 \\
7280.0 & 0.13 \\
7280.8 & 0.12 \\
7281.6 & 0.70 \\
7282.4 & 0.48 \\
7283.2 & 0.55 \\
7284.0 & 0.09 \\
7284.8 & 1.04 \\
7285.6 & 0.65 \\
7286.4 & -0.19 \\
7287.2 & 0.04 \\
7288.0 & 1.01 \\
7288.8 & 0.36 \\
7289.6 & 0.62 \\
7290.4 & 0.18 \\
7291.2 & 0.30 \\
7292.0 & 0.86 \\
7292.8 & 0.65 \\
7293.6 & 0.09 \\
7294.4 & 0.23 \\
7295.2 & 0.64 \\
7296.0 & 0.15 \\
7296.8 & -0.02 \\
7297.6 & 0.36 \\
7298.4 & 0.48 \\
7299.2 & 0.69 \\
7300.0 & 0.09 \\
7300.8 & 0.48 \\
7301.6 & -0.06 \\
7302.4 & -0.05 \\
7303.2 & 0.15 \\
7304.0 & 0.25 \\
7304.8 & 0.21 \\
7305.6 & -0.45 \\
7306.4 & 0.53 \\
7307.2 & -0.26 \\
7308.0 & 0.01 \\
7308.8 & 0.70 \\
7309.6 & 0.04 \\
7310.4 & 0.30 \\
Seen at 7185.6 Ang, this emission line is [O II] 3727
